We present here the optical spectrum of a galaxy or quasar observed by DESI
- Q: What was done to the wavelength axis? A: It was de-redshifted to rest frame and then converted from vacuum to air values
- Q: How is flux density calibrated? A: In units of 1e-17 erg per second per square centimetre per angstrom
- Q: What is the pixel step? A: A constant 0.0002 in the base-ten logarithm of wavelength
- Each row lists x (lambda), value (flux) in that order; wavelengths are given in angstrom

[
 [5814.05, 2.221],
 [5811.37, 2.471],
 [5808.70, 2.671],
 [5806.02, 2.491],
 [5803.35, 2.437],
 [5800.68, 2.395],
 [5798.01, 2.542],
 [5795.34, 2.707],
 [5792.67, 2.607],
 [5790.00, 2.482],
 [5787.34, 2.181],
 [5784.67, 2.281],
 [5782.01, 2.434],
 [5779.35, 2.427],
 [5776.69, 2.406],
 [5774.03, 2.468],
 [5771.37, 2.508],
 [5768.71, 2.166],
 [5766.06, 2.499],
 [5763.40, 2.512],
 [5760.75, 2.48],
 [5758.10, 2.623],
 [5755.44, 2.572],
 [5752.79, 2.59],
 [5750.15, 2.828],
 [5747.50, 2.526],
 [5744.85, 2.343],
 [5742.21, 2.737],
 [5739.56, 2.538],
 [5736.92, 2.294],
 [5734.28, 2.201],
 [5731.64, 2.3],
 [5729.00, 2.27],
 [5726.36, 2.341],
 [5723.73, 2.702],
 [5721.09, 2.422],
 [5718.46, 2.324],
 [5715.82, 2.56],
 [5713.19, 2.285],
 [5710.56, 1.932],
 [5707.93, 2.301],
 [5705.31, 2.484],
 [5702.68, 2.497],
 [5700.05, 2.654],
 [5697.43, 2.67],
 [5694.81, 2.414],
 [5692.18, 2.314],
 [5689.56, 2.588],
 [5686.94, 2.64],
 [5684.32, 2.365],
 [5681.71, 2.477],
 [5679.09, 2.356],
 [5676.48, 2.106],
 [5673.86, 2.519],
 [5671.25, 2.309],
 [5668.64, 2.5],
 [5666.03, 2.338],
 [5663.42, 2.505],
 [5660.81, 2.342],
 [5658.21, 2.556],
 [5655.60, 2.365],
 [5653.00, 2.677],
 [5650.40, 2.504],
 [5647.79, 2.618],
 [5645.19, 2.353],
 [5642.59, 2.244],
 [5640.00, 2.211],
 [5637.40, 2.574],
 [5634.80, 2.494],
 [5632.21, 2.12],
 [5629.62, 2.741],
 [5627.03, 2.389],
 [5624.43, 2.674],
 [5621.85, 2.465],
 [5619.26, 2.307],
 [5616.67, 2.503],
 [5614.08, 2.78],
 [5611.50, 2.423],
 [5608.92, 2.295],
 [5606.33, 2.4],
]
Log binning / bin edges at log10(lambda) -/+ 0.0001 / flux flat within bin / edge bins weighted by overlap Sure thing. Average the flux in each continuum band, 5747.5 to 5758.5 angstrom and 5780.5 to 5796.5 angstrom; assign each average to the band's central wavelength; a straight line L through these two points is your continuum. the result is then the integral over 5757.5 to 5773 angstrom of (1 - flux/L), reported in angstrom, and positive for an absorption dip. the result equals 0.7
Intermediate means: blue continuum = 2.64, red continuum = 2.45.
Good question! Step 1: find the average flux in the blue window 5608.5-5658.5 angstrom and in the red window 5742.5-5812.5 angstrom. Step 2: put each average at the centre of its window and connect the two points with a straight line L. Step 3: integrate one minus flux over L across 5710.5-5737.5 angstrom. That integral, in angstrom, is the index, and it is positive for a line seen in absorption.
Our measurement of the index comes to 1.4 angstrom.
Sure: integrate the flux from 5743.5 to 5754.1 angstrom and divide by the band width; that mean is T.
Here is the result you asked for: 2.57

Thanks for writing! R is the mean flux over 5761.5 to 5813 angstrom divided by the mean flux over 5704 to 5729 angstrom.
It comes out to 1.04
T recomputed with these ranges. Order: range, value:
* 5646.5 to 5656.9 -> 2.54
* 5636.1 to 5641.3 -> 2.39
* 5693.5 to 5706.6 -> 2.54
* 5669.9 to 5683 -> 2.35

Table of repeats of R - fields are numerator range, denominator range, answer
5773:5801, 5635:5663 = 1.00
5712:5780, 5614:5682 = 1.01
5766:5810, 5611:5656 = 0.99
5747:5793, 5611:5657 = 1.00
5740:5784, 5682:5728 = 1.03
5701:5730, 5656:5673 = 0.98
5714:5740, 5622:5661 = 0.97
